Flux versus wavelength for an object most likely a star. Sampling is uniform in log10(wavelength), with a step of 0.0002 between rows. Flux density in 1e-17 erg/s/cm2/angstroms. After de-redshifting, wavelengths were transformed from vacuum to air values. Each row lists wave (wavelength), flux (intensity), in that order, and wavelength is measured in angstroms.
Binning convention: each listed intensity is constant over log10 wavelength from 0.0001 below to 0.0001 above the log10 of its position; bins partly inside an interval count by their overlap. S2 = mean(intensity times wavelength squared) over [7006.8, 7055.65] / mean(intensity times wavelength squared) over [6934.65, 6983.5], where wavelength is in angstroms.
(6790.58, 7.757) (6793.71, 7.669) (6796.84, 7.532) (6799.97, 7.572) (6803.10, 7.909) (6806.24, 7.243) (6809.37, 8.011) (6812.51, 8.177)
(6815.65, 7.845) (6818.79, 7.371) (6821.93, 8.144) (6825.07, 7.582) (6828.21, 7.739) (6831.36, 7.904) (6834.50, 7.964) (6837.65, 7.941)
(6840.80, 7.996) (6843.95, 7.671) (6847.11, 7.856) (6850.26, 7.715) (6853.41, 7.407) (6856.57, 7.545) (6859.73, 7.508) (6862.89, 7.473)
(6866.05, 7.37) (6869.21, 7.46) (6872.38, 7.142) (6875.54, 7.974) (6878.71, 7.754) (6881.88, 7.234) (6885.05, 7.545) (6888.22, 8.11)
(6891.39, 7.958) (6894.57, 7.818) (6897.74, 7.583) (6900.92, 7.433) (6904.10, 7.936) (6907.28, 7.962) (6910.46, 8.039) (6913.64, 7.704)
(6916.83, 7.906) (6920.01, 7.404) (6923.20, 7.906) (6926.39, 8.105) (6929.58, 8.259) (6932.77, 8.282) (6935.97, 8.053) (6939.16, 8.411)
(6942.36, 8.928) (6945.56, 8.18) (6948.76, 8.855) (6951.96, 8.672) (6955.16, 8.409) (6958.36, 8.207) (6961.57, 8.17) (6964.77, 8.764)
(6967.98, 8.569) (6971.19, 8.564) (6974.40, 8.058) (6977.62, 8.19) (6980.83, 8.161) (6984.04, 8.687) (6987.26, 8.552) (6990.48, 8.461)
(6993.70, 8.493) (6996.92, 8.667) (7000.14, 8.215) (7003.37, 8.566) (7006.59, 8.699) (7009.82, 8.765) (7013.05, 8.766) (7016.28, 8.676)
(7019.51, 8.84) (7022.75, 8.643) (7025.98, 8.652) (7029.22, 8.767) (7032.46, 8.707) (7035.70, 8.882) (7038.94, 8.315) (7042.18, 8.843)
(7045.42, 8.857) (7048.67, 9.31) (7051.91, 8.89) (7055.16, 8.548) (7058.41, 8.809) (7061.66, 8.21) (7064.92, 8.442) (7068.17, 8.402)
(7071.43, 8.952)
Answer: 1.06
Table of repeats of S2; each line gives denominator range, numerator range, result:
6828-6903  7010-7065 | 1.19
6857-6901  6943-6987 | 1.14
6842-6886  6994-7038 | 1.20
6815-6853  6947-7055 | 1.16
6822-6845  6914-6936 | 1.04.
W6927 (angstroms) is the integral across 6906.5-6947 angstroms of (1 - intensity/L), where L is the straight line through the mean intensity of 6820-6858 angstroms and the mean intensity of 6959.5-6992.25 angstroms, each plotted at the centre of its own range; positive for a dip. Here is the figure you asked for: 0.5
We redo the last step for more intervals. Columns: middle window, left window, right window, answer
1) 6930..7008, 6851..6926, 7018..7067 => -2.2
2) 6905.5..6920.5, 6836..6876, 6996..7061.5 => 0.3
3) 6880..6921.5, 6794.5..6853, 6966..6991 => 1.8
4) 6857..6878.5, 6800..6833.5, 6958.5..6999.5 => 1.3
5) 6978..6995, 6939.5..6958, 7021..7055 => 0.4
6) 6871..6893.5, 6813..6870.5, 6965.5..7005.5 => 0.7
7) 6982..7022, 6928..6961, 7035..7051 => 0.3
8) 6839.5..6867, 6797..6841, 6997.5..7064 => 1.1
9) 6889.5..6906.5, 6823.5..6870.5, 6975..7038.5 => 0.4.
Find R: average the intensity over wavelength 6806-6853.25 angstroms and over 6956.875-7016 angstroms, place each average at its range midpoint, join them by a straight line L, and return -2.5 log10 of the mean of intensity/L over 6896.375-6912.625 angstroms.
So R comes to 0.05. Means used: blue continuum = 7.82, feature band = 7.79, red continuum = 8.48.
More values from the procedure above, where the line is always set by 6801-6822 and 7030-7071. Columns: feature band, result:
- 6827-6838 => -0.003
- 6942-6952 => -0.041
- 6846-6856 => 0.040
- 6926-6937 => 0.007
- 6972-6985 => 0.019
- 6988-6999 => -0.007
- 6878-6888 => 0.067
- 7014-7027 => -0.016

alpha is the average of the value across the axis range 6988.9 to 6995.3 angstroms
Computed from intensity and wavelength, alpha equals 8.48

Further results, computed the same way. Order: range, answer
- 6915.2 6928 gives 7.83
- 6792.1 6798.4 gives 7.6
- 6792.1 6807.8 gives 7.58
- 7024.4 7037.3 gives 8.75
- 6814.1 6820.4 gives 7.61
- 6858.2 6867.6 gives 7.45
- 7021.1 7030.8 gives 8.68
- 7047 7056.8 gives 8.92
